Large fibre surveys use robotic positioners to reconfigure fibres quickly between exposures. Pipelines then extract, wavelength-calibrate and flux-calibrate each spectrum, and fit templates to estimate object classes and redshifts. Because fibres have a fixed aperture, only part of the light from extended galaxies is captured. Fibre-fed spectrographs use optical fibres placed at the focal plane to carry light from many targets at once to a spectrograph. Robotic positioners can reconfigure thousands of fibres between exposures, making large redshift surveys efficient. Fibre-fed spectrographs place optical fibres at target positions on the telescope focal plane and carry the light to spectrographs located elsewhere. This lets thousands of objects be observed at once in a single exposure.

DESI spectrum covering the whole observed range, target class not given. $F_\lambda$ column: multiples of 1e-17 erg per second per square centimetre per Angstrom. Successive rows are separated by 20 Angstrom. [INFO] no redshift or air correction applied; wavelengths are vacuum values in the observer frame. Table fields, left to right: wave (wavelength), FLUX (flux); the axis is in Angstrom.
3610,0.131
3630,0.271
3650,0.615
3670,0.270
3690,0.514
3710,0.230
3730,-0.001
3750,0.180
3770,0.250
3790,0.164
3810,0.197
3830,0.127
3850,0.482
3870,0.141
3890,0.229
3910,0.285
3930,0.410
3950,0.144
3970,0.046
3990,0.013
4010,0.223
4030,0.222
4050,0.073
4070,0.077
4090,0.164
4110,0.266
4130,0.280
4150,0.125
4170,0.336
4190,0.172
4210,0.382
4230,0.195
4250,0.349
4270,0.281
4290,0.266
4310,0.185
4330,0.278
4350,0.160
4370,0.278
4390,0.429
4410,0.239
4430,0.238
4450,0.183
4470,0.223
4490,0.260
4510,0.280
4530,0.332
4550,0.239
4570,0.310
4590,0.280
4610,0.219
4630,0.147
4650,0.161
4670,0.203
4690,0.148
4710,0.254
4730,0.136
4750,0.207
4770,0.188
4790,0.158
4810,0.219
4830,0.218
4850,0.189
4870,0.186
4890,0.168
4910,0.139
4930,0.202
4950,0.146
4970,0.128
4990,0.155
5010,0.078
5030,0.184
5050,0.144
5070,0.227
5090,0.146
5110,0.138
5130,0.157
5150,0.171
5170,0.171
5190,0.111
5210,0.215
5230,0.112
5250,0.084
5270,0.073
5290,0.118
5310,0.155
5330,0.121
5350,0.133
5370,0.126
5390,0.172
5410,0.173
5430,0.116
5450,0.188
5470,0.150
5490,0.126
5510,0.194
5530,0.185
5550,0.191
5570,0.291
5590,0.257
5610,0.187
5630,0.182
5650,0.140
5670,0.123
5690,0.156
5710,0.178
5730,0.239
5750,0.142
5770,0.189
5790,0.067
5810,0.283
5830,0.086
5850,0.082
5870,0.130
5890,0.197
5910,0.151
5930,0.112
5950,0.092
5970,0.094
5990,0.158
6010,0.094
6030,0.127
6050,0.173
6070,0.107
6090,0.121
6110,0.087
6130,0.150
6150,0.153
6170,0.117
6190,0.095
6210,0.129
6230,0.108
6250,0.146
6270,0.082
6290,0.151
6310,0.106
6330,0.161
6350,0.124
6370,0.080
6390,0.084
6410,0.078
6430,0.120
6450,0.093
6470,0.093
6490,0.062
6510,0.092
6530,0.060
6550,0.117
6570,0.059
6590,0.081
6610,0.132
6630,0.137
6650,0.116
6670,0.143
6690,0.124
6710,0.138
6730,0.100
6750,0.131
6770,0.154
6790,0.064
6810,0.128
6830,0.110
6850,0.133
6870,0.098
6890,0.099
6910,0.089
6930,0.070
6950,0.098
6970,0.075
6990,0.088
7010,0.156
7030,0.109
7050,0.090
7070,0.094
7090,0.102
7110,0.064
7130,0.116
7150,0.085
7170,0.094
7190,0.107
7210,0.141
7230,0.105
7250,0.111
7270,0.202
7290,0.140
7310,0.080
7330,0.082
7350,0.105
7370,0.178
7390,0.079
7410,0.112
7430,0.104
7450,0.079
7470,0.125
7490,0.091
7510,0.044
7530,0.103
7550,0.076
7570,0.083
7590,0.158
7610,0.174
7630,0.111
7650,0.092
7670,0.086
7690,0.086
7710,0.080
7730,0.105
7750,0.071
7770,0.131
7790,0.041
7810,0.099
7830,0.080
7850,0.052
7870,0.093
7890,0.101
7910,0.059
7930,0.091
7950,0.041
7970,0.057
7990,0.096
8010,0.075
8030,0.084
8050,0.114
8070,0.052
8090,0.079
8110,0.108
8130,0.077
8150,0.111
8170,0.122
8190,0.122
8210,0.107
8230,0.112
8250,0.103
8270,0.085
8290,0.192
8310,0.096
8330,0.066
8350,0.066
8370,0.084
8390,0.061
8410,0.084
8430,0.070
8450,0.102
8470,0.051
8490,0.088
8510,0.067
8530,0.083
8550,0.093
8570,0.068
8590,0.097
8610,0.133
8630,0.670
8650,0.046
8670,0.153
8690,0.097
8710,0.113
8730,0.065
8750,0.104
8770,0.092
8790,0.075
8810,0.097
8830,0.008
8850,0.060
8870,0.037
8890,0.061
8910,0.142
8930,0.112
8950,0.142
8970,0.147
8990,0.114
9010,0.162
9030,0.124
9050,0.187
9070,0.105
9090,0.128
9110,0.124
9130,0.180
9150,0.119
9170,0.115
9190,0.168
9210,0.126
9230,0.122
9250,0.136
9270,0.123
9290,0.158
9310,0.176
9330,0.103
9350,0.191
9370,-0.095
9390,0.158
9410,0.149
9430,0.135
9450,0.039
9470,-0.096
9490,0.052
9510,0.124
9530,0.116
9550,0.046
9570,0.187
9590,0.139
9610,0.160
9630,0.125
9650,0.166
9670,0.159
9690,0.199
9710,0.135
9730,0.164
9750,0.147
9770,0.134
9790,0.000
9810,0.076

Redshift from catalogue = 1.315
